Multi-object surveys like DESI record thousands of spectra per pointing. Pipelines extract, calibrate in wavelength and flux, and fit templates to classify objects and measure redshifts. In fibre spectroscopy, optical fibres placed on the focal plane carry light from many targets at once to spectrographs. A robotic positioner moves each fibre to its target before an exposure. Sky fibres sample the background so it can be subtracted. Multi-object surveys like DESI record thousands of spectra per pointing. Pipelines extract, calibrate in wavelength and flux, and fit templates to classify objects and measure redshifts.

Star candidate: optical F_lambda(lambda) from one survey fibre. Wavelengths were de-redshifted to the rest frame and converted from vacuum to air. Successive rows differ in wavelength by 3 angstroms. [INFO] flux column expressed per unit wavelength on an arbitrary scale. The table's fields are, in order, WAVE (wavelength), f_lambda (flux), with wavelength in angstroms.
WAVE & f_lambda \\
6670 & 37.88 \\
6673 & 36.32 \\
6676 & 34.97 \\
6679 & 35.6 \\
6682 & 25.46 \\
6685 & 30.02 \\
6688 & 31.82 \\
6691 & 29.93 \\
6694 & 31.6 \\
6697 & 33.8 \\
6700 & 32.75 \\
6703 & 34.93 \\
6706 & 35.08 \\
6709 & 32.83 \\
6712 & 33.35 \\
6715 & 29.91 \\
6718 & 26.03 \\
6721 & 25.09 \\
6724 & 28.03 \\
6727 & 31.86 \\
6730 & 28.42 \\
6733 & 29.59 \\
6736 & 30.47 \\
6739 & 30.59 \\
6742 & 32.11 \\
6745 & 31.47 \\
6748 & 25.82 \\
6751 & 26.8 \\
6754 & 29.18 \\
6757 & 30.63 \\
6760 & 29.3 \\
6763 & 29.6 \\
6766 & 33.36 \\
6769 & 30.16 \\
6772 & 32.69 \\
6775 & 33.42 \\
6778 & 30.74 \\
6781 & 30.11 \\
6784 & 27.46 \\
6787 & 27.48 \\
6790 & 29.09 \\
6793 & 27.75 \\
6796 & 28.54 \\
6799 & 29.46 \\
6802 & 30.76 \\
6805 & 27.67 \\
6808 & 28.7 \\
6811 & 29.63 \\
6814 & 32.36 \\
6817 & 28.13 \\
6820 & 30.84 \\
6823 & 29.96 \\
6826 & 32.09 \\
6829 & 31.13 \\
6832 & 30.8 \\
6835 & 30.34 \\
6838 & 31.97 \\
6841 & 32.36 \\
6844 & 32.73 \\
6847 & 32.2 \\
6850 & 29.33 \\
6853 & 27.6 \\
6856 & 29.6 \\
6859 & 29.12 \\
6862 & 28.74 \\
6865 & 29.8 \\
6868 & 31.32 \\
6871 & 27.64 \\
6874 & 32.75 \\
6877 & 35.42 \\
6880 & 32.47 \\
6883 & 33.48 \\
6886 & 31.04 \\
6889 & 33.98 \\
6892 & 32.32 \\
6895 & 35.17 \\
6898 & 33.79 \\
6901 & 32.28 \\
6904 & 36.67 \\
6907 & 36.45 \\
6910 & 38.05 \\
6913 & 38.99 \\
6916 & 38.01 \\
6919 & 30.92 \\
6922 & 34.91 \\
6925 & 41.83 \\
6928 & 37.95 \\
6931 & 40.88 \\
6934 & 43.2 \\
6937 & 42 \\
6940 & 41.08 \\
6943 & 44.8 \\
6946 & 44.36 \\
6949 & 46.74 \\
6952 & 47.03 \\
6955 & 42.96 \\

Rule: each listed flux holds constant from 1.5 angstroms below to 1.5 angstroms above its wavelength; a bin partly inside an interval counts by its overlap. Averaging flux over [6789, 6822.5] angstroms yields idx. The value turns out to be 29.4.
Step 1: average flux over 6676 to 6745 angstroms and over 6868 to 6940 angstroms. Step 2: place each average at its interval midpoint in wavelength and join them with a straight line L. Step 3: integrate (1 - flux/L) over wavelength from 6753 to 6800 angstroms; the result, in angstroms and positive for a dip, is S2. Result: 3.8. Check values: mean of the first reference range 31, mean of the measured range 29.9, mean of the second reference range 35.7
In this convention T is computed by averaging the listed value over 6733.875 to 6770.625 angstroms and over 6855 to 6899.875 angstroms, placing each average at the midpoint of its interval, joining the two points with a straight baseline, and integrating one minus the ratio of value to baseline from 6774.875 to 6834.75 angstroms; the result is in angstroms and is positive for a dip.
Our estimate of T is 1.95 angstroms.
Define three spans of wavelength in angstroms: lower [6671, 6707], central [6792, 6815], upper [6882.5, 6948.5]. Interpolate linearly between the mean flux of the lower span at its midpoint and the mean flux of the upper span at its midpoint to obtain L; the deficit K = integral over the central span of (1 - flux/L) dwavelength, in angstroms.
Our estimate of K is 3.8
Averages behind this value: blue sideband 32.7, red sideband 37.6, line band 29.3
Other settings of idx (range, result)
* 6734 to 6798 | 29.8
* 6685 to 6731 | 31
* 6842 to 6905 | 31.7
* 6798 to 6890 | 30.7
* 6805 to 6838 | 30.3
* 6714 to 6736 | 28.5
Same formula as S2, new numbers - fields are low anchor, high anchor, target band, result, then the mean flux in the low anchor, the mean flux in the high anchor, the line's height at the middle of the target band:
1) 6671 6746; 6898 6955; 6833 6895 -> 9.98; 31.3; 39.7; 37.3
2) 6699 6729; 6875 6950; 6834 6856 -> 2.70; 30.9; 37.4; 35.2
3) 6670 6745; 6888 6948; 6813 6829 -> 1.96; 31.4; 38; 35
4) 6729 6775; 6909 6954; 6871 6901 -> 3.97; 30.1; 40.8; 38.1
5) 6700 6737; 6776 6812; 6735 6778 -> -0.93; 30.6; 29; 29.8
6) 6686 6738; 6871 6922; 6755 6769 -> 0.53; 30.9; 34.3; 31.8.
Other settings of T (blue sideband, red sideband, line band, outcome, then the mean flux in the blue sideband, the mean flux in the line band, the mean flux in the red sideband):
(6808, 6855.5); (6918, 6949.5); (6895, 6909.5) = 1.00 angstroms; 30.7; 35.1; 40.8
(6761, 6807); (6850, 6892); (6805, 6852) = -0.40 angstroms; 29.9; 30.7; 31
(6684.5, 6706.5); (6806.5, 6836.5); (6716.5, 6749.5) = 2.92 angstroms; 32.5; 29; 30.4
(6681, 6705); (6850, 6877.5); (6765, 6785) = -0.26 angstroms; 31.5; 31.2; 30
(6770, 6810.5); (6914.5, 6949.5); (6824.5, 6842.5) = 0.76 angstroms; 29.5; 31.4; 40.4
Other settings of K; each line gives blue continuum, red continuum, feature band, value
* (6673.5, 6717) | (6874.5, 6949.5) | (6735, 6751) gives 1.7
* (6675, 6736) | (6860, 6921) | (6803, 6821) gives 1.6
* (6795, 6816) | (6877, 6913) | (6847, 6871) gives 2.2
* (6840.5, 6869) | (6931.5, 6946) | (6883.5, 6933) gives 3.1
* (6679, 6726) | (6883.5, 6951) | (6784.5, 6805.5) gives 3.3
